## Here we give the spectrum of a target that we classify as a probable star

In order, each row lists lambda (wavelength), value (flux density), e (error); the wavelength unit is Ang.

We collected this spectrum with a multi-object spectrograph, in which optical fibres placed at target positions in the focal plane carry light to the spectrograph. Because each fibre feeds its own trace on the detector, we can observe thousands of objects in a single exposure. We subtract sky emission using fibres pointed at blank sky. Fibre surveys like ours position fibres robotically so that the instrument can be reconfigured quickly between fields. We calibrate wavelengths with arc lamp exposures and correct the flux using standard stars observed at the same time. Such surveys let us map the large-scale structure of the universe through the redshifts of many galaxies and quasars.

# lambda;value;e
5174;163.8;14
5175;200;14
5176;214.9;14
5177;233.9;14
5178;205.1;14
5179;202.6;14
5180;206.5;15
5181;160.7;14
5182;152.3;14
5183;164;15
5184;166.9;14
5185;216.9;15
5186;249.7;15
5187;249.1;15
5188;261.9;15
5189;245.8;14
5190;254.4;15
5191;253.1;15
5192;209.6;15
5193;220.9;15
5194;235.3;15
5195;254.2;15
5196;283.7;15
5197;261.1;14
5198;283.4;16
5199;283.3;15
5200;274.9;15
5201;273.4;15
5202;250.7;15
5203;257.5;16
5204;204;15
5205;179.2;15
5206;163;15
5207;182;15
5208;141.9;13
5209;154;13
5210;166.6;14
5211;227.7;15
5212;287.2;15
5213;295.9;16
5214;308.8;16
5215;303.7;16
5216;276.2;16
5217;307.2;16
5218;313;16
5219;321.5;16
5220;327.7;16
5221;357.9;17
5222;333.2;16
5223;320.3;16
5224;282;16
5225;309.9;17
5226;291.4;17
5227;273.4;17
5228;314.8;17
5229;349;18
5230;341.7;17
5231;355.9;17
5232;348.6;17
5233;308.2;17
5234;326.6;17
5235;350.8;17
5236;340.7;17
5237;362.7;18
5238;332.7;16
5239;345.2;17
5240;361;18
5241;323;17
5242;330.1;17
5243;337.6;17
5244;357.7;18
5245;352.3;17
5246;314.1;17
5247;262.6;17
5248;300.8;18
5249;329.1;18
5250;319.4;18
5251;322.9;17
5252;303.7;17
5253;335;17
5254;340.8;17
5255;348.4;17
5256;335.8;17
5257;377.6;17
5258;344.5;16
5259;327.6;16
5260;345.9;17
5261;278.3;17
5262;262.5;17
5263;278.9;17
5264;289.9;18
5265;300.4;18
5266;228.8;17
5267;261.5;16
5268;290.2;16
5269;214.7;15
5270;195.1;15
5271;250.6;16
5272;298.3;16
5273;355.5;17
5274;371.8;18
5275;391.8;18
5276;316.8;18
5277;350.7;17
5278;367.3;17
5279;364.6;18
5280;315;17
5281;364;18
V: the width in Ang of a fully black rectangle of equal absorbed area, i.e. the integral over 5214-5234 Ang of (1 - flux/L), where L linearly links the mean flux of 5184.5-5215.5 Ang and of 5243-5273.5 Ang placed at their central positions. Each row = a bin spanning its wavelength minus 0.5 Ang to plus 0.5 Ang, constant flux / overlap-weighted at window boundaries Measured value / -3.8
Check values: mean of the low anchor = 240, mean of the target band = 318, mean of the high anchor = 305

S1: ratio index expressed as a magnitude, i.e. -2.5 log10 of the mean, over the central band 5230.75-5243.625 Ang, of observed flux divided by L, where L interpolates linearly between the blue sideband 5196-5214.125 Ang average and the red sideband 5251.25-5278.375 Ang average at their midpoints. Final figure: -0.235 mag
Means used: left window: 233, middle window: 340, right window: 310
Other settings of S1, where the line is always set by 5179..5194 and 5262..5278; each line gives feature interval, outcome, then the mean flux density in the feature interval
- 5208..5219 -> -0.08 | 261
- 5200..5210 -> 0.15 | 203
